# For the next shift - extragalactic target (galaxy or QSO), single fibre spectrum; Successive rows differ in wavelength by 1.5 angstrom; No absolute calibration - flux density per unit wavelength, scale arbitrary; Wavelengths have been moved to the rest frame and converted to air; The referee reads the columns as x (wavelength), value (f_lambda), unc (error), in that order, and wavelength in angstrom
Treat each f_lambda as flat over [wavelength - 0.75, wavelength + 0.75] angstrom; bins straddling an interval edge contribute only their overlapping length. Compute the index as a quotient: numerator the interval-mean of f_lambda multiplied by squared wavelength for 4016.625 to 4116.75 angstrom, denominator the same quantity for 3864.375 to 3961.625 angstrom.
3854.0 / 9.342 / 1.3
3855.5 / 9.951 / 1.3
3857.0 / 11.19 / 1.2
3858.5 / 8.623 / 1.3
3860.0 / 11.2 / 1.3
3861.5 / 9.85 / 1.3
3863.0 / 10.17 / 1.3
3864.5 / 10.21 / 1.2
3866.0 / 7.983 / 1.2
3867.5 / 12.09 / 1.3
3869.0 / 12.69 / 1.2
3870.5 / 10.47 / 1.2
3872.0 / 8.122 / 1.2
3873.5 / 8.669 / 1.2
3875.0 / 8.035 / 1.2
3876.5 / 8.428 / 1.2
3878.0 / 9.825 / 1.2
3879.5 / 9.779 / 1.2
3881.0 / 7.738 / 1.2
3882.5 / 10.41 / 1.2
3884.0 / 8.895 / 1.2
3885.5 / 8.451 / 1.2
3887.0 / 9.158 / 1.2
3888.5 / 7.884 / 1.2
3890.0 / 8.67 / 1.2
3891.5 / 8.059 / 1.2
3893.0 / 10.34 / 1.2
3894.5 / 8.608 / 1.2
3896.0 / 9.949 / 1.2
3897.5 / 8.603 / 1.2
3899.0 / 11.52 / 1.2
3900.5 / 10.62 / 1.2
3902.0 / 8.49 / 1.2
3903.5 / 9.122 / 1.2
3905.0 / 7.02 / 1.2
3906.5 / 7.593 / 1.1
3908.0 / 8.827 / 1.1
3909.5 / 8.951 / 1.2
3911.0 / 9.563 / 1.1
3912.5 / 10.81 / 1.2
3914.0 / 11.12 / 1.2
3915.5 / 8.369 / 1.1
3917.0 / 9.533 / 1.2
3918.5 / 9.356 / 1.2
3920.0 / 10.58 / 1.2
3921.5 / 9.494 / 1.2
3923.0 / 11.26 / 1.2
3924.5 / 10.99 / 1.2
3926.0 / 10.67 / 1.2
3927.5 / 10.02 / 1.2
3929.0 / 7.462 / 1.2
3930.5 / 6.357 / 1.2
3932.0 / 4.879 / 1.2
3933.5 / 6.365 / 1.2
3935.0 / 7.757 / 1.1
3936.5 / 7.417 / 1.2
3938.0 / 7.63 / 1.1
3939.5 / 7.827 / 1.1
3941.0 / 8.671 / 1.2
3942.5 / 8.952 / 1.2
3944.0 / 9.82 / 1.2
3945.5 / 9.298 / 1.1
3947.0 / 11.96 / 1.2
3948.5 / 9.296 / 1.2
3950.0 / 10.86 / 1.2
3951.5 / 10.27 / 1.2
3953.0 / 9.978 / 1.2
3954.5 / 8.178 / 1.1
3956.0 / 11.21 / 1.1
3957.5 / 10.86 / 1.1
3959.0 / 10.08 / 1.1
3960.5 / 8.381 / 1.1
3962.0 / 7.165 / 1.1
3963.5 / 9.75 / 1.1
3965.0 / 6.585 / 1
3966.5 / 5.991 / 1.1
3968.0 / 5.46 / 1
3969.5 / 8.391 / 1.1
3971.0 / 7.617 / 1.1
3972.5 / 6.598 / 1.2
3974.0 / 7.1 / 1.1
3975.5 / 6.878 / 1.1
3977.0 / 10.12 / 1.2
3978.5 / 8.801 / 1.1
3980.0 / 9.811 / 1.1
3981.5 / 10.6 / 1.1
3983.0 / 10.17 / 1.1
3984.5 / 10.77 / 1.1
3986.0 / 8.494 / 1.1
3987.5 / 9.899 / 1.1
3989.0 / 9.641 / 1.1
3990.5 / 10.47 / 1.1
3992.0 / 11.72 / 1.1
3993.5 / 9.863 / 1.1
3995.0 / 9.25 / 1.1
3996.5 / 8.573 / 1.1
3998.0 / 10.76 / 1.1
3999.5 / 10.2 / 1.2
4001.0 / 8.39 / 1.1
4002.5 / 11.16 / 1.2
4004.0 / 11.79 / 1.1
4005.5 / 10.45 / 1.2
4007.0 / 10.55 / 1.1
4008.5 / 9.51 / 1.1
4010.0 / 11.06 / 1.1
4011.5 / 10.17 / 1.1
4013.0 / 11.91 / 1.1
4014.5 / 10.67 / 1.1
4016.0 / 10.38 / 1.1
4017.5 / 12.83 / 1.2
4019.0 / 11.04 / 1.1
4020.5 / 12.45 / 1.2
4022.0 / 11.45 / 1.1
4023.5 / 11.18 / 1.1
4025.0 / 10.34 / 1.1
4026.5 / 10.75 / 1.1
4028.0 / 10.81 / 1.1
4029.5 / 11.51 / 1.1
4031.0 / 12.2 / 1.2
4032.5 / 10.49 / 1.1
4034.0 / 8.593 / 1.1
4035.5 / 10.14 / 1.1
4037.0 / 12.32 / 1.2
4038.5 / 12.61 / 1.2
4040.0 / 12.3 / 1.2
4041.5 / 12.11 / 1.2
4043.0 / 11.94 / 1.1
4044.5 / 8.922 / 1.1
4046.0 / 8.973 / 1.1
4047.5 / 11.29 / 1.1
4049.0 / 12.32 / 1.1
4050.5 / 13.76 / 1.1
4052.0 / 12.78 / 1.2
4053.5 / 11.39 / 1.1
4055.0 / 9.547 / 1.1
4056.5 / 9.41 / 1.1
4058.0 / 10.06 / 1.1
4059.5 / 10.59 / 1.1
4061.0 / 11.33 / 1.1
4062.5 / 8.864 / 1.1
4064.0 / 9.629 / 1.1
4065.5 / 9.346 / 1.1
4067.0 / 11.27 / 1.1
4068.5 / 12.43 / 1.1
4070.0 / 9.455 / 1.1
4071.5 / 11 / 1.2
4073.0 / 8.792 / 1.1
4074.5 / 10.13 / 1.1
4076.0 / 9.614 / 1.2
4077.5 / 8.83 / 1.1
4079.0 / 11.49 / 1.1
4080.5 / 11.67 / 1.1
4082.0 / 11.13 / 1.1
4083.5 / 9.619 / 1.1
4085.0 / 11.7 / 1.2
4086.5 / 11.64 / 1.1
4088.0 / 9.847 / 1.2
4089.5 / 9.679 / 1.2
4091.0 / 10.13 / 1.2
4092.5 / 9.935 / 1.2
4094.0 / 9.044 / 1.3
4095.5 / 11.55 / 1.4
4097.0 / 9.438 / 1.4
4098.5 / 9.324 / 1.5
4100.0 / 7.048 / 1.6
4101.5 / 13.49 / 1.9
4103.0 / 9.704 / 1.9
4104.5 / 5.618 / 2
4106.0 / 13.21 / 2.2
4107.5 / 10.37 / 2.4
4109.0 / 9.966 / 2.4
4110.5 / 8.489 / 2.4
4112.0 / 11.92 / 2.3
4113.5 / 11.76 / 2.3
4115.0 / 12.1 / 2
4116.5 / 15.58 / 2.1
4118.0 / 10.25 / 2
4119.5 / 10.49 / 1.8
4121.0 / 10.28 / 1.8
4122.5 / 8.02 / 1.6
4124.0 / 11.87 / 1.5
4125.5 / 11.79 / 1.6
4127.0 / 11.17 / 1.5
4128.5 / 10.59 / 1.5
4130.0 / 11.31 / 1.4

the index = 1.3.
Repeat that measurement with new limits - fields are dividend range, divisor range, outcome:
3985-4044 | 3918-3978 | 1.28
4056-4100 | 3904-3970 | 1.23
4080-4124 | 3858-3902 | 1.24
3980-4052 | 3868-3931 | 1.23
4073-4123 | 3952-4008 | 1.19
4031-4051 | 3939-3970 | 1.30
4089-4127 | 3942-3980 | 1.28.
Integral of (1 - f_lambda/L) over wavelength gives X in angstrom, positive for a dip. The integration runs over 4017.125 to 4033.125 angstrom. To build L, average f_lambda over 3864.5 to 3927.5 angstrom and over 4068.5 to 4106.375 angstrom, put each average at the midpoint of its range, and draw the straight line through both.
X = -2.3 angstrom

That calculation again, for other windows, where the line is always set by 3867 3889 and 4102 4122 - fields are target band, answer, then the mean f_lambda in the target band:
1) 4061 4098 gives 0.99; 10.3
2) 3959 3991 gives 4.54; 8.53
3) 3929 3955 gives 3.25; 8.53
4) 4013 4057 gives -3.93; 11.2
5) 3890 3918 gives 0.73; 9.27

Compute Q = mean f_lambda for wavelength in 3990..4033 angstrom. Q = 10.8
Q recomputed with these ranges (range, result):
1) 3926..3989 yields 8.66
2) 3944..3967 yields 9.38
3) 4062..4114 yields 10.2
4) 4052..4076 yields 10.3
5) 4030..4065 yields 10.9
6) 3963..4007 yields 9.17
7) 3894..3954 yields 9.14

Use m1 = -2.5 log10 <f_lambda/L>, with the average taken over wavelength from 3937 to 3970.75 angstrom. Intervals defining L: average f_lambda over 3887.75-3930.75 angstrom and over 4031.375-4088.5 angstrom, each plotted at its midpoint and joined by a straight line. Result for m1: 0.10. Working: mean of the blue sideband 9.34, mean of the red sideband 10.7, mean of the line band 8.91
